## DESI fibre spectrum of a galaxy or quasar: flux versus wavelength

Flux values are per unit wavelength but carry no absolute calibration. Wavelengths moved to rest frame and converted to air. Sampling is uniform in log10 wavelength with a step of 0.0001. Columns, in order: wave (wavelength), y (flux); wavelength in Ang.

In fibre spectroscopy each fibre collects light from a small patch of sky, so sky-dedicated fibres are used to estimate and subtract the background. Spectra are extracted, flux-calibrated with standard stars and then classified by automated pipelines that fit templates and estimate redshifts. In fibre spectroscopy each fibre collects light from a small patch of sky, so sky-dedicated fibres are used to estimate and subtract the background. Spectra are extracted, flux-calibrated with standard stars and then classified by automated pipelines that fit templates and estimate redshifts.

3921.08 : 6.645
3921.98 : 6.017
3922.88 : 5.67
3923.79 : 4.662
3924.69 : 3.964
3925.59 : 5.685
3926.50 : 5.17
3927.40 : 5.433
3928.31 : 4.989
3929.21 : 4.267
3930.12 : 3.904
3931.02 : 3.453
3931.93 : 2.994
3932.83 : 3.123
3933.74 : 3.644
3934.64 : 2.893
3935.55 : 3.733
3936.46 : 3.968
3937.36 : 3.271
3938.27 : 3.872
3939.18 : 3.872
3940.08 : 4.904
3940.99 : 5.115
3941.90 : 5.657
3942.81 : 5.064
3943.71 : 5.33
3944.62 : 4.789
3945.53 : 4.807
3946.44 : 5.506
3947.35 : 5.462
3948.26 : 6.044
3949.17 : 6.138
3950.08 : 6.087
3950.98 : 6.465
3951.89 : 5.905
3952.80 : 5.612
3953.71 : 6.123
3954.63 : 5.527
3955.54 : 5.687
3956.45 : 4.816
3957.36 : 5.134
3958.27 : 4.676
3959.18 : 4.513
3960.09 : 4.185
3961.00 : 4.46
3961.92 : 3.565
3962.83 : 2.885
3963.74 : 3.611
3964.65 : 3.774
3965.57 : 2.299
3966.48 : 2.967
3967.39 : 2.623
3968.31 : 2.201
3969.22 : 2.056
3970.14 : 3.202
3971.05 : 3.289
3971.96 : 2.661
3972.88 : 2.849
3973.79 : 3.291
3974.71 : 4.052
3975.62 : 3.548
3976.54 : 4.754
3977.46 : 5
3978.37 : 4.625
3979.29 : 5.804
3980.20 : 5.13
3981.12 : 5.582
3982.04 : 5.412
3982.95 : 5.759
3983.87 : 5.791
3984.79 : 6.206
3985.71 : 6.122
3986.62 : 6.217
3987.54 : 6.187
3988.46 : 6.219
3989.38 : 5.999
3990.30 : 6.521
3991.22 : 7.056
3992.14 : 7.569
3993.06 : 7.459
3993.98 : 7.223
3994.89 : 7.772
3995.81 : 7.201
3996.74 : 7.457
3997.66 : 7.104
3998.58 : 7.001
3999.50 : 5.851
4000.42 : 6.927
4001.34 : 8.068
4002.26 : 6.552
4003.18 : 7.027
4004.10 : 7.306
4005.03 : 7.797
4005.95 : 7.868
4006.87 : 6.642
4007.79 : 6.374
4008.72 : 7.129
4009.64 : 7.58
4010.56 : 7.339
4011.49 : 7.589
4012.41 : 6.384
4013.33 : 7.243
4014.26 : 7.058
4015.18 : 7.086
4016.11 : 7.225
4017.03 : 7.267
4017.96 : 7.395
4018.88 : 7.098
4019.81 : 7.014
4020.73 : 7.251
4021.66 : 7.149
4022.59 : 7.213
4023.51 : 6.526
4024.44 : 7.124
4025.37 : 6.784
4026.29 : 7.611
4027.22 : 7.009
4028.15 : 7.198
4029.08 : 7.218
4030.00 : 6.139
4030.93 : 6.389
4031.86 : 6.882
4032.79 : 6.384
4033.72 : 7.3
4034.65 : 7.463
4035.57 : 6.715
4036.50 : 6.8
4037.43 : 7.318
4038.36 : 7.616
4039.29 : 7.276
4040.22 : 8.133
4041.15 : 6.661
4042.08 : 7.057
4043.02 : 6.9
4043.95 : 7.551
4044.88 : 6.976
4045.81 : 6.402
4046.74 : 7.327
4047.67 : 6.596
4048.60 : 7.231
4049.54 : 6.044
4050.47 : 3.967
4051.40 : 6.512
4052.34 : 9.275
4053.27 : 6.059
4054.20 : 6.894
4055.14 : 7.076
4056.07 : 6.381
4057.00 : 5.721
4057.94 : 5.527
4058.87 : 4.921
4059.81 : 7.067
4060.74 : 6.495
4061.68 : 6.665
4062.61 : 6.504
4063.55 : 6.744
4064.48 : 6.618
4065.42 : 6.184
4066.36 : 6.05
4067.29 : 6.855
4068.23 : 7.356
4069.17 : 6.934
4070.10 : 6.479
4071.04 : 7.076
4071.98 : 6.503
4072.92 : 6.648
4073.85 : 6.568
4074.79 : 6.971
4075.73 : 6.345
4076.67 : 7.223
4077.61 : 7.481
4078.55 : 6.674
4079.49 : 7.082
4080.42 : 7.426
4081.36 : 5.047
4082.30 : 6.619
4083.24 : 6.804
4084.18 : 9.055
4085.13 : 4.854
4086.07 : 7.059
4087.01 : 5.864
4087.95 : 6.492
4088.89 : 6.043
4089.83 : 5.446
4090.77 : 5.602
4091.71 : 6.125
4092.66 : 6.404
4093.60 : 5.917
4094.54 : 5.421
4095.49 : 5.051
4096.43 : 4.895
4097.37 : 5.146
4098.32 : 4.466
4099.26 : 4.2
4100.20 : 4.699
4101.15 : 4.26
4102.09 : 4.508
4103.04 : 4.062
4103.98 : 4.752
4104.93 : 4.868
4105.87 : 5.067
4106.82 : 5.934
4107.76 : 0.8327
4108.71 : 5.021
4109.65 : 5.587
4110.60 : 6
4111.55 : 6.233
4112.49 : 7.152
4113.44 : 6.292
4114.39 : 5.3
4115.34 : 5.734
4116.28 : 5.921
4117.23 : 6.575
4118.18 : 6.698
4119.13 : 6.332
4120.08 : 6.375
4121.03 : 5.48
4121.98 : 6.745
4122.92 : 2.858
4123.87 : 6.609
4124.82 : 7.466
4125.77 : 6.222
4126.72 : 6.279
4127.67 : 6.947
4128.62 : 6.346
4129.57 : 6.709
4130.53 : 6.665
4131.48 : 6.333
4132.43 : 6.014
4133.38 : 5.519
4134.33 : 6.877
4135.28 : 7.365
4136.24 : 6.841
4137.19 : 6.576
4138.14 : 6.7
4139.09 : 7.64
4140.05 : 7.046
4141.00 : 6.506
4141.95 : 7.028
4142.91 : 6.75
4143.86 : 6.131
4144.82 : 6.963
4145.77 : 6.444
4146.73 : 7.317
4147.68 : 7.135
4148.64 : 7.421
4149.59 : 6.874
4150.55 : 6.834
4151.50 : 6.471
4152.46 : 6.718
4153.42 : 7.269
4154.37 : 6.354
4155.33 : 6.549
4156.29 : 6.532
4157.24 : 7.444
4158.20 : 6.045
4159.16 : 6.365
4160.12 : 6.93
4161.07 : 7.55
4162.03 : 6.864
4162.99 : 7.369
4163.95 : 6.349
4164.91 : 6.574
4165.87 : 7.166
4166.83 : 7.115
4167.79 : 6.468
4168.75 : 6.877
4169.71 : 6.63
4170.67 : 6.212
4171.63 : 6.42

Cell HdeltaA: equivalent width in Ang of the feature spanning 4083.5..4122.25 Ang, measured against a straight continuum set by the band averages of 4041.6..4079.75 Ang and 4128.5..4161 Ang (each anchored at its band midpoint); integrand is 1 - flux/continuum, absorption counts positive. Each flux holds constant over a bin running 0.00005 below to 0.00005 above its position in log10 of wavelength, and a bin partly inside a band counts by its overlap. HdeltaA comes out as 6.5 Ang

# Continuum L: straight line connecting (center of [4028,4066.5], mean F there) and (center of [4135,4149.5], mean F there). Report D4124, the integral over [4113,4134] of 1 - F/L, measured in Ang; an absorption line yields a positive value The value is 2.2 Ang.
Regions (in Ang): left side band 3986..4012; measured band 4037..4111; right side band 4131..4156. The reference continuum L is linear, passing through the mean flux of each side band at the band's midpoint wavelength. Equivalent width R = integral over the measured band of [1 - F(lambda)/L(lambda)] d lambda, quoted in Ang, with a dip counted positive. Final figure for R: 7.5 Ang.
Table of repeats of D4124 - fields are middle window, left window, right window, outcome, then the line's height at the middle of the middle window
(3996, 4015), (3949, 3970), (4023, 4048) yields -3.7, 5.97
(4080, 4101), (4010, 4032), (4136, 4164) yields 3.4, 6.94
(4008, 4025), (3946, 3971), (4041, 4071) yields -4.1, 5.74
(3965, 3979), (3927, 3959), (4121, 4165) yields 4.8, 5.07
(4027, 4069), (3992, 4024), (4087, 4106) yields -3.2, 6.27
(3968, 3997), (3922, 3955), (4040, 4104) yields 0.0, 5.31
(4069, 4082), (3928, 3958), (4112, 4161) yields -1.6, 6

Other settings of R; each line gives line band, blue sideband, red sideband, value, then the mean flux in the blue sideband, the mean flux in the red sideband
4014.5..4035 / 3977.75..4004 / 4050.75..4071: -1.6 Ang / 6.5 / 6.57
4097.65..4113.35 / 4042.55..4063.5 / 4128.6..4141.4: 4.1 Ang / 6.55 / 6.66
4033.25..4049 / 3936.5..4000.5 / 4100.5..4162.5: -4.3 Ang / 5.1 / 6.23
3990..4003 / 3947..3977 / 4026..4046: -3.7 Ang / 4.25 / 7.05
